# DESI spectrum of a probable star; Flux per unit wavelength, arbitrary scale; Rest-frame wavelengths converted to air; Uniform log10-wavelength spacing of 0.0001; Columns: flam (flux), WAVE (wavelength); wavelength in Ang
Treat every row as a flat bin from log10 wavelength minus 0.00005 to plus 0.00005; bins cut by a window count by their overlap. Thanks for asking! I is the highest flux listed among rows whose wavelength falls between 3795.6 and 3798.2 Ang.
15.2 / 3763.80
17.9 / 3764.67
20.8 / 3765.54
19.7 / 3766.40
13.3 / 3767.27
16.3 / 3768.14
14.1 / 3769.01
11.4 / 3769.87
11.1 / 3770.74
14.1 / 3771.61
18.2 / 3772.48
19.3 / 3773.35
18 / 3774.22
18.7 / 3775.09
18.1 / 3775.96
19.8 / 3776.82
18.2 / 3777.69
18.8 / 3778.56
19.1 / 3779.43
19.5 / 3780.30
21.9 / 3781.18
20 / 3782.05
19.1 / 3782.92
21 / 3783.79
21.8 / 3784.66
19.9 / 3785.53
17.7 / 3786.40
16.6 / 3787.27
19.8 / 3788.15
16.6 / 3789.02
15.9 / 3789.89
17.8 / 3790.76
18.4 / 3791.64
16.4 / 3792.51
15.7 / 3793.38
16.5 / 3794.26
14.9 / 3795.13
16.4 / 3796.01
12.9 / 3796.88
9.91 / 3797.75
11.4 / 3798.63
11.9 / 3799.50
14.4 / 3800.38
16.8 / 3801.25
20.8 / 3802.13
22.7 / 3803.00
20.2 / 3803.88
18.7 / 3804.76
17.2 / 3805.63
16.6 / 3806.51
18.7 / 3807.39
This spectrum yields 16.4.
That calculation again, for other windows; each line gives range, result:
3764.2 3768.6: 20.8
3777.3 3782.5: 21.9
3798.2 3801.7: 16.8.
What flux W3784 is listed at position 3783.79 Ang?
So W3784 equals 21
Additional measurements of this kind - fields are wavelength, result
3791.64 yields 18.4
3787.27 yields 16.6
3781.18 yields 21.9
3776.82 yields 19.8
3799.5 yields 11.9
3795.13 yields 14.9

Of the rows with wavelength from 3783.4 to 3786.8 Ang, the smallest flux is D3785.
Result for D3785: 17.7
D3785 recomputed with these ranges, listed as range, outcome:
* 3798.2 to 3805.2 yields 11.4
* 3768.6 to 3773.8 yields 11.1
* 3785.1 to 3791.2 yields 15.9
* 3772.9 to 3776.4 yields 18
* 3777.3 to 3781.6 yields 18.2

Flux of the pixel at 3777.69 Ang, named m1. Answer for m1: 18.2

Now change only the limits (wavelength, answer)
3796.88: 12.9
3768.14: 16.3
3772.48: 18.2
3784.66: 21.8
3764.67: 17.9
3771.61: 14.1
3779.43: 19.1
